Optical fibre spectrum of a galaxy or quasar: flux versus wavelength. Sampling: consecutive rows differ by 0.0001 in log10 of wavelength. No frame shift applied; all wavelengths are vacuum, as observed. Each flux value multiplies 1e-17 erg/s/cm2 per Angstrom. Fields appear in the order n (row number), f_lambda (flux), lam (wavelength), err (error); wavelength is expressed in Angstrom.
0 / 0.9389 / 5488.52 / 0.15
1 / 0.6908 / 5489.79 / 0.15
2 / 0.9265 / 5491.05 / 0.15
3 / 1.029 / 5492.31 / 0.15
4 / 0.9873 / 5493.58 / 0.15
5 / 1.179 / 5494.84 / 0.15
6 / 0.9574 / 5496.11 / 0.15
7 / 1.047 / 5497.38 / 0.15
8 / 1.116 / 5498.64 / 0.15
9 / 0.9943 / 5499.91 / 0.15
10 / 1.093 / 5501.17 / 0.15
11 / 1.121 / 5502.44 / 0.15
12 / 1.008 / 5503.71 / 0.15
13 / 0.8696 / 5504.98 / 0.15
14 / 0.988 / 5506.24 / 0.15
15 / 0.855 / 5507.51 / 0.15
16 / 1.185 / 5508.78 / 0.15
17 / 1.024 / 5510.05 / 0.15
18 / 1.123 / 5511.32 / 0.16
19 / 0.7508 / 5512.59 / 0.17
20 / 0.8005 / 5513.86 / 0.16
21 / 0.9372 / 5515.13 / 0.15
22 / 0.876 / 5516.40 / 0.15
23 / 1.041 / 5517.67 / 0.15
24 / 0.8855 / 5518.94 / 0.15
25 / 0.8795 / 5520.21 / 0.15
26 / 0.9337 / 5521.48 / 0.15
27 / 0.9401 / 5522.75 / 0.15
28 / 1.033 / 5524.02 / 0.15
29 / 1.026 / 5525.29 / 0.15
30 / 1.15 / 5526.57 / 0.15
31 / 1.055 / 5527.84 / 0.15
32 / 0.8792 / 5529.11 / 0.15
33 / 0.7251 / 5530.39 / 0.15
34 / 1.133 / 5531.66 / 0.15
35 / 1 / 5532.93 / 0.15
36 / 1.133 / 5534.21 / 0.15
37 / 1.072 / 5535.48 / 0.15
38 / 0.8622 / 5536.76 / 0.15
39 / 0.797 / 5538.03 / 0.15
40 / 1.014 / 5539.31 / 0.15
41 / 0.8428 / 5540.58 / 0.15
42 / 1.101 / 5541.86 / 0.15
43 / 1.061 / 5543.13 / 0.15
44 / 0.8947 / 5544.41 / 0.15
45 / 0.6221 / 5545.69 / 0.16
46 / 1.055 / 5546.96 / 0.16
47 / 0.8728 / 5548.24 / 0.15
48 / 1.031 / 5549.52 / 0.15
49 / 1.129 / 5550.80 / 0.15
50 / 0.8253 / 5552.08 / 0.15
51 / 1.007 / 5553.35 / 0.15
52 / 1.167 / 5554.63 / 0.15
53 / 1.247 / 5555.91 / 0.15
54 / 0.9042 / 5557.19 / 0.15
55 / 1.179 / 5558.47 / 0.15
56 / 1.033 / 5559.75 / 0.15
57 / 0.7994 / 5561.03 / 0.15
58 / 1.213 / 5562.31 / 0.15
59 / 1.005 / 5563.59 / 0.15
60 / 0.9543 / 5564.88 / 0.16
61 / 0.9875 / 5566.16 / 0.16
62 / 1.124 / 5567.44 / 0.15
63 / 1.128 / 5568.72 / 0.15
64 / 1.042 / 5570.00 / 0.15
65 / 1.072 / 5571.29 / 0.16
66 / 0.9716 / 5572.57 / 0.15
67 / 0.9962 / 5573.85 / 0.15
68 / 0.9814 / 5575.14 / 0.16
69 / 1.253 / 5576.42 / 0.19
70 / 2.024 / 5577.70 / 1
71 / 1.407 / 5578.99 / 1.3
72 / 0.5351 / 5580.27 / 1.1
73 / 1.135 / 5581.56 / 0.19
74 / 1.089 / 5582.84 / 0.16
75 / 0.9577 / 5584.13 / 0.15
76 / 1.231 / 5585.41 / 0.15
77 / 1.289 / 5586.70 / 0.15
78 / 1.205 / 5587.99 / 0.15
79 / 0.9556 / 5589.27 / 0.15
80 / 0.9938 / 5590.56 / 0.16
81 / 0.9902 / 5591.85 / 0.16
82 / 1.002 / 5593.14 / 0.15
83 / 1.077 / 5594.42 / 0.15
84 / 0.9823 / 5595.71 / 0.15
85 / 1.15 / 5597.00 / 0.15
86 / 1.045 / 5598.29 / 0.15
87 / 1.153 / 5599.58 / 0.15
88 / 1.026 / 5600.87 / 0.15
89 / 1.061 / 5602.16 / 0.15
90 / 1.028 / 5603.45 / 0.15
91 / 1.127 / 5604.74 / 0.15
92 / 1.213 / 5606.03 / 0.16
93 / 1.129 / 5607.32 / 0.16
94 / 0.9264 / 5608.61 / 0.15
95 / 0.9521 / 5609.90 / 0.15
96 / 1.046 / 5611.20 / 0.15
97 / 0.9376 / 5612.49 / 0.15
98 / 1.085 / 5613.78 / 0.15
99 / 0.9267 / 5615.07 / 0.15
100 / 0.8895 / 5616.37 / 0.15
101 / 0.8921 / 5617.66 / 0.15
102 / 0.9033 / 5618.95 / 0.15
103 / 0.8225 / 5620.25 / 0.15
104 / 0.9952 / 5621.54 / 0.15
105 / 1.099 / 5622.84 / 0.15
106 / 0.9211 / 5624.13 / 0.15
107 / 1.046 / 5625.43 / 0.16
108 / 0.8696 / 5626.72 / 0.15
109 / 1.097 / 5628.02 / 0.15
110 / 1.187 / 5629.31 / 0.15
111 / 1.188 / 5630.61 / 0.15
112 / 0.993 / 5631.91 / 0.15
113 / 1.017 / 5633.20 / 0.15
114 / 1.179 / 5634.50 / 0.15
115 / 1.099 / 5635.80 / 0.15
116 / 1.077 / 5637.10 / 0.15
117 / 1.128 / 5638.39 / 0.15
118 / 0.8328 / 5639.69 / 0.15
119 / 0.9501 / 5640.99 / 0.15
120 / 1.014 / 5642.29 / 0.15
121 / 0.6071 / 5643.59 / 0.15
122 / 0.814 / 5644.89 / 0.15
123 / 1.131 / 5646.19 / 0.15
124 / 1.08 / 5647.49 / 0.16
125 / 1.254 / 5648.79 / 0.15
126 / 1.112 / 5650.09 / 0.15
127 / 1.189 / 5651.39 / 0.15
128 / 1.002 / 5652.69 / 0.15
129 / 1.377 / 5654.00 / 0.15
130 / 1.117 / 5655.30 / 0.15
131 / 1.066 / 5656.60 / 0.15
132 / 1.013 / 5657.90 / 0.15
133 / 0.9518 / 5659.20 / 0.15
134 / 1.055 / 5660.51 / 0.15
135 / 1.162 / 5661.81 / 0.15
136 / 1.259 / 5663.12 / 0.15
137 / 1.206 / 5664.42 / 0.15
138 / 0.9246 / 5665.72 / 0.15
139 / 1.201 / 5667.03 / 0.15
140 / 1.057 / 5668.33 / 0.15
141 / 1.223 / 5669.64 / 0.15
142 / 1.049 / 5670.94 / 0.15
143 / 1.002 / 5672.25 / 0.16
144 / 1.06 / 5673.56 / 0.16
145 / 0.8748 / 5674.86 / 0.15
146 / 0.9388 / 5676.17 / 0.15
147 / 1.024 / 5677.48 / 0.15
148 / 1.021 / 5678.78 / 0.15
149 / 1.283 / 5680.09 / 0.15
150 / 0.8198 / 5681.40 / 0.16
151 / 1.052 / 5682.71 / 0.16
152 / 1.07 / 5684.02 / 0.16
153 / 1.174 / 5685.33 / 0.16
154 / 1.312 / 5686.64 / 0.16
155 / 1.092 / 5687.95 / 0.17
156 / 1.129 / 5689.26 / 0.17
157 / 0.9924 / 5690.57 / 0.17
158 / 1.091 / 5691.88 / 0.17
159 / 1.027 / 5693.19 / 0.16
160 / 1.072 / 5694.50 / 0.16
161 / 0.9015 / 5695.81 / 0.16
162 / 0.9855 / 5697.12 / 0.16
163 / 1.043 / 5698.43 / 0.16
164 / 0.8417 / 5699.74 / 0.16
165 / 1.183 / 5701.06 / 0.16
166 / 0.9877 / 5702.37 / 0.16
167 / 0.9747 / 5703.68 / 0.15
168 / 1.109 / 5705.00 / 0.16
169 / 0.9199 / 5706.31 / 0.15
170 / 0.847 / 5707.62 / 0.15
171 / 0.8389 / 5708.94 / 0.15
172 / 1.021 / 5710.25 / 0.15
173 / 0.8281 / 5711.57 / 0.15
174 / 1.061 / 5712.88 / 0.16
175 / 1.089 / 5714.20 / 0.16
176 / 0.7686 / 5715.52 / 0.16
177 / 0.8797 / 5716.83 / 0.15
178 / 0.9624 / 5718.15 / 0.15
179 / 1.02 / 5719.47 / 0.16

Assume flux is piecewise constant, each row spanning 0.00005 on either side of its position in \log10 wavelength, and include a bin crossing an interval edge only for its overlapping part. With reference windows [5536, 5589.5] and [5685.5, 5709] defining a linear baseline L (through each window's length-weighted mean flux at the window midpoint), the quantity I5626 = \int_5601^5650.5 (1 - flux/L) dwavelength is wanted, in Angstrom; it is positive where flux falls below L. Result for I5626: 1.1 Angstrom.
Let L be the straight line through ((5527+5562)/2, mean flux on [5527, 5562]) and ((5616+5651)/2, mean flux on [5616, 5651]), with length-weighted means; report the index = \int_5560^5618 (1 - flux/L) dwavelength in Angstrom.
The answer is -4.1 Angstrom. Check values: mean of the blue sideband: 0.983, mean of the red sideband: 1.01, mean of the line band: 1.07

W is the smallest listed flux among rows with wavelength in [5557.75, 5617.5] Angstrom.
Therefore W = 0.5351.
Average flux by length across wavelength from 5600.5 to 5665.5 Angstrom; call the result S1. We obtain 1.04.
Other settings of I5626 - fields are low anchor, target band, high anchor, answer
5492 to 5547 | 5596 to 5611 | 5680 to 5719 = -1.2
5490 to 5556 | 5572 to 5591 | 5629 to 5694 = -2.2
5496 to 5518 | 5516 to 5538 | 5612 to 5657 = 0.4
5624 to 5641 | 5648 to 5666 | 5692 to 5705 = -1.6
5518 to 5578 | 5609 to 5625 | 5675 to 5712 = 1.0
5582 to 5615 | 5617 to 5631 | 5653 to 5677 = 1.0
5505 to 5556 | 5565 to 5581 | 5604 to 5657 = -2.0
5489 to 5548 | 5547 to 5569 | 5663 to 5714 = -1.1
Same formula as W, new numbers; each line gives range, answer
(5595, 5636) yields 0.8225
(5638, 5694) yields 0.6071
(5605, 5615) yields 0.9264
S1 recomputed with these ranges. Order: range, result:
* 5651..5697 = 1.08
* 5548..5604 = 1.08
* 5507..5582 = 1.01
